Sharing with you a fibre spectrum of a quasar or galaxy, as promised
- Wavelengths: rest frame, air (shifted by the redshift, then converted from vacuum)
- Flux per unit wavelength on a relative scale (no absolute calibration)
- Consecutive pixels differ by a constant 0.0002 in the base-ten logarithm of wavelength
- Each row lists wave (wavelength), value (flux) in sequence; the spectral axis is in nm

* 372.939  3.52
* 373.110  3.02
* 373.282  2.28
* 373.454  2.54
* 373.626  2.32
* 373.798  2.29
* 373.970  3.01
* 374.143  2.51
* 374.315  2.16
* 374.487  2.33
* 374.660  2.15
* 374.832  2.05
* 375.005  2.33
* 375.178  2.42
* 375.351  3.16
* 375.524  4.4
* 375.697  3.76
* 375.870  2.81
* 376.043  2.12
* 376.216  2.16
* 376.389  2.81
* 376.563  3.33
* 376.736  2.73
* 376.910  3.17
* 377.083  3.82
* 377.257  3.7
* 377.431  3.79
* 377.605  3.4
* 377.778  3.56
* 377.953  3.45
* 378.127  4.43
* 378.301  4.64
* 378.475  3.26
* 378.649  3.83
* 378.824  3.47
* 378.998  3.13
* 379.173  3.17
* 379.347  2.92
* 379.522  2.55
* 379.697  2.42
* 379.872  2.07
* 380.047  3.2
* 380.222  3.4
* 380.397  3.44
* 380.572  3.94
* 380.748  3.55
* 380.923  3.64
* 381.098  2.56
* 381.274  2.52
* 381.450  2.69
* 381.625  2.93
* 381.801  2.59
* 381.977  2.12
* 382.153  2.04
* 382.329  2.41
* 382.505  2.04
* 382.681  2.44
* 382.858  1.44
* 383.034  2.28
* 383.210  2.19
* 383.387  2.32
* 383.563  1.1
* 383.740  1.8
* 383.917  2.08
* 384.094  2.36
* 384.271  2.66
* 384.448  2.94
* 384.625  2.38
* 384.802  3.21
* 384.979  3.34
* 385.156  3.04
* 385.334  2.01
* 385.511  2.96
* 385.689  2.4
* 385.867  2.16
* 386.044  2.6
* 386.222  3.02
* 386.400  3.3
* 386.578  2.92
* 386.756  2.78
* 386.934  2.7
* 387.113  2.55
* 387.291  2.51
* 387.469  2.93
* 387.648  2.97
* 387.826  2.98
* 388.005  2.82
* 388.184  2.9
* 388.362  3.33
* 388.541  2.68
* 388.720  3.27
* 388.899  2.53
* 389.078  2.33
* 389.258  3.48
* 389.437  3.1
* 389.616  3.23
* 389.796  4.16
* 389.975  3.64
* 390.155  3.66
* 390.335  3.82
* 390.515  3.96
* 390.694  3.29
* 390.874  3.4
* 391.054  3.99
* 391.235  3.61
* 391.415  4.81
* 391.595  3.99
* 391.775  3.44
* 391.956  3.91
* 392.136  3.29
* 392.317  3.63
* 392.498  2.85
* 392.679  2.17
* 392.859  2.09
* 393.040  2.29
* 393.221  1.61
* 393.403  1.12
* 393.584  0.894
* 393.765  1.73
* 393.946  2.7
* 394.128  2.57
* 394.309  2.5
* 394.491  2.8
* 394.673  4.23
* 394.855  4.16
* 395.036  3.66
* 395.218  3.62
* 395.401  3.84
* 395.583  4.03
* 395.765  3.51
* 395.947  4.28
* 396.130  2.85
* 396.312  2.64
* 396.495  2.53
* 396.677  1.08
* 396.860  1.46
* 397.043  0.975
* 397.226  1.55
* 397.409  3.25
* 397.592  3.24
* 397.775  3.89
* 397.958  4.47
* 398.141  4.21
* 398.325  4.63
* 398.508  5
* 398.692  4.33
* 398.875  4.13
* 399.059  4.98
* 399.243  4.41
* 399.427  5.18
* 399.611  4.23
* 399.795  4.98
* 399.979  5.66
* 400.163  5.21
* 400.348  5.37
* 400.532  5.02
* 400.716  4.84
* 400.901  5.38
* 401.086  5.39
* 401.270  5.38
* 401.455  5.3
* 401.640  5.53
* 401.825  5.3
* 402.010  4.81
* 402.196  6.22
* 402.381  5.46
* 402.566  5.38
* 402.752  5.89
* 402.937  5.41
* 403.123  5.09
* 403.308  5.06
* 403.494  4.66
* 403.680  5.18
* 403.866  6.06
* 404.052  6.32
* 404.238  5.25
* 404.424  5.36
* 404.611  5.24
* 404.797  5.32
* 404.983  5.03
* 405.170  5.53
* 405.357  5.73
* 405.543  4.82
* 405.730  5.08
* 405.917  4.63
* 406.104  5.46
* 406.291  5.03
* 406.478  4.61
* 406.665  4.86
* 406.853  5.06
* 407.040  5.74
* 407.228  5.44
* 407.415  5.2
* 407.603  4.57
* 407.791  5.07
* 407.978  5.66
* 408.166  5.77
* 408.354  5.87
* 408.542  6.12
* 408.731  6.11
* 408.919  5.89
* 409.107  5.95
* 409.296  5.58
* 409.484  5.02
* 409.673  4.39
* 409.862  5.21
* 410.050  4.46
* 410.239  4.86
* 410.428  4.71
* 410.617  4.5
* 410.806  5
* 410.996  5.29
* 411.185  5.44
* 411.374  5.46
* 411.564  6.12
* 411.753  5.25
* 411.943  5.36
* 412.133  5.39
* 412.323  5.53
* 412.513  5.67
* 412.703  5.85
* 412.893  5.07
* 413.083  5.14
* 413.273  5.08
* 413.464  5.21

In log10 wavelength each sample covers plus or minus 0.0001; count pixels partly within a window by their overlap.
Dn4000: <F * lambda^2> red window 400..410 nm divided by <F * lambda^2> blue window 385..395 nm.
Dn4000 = 1.93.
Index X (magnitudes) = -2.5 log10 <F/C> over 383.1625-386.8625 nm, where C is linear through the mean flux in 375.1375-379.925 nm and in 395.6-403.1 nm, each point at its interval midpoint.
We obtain 0.38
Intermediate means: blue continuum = 3.25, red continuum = 4.34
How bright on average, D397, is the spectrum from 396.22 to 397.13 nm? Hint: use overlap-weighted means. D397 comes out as 1.74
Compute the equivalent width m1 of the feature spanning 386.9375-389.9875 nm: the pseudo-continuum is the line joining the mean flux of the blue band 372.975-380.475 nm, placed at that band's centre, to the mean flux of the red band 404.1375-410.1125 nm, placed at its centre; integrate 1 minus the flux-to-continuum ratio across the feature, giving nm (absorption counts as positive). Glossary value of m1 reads 0.70 nm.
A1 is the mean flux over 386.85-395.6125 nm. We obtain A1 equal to 3.09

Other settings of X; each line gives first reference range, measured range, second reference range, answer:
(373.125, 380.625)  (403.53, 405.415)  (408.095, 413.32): -0.113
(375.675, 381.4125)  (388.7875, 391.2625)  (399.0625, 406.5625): 0.214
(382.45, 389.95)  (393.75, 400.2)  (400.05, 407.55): 0.201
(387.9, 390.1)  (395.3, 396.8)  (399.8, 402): 0.388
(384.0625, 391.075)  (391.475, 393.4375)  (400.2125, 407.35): 0.278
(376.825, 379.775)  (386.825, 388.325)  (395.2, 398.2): 0.148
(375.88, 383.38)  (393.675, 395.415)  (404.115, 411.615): 0.309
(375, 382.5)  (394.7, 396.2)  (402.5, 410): 0.181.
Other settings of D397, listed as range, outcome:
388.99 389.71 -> 3.04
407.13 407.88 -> 5.07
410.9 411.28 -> 5.36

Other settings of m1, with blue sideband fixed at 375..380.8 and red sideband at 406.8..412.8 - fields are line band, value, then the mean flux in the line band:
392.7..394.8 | 1.00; 2.26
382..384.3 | 0.97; 2.08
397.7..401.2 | -0.10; 4.82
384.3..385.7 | 0.35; 2.8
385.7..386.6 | 0.25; 2.76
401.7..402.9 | -0.16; 5.51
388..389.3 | 0.35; 2.9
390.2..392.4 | 0.20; 3.76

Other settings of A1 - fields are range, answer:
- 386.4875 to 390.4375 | 3.06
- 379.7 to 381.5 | 3.08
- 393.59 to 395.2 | 2.96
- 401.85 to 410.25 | 5.33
